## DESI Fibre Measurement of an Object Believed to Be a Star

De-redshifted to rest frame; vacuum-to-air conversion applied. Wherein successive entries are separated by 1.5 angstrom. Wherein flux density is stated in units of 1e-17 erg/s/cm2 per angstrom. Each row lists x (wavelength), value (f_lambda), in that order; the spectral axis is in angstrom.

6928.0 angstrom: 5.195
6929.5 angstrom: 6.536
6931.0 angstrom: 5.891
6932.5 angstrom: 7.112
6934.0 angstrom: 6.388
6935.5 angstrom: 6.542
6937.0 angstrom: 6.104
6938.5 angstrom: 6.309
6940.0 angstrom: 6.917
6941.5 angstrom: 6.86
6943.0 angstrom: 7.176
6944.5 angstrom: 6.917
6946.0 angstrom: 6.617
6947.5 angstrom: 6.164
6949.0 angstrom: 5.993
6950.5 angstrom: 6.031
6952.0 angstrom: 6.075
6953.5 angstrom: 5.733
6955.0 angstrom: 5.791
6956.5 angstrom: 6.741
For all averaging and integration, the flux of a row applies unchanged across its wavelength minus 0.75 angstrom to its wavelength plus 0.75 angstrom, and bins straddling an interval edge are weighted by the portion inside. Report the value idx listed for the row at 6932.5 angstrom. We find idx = 7.112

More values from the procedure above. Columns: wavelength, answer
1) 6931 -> 5.891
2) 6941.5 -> 6.86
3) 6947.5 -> 6.164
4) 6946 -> 6.617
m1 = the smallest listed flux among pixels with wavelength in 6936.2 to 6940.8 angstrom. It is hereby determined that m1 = 6.104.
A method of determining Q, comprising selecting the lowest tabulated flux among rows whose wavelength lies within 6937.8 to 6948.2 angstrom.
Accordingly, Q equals 6.164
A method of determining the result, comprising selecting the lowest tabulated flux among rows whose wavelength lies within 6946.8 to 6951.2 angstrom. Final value 5.993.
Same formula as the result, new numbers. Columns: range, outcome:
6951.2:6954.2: 5.733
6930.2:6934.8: 5.891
